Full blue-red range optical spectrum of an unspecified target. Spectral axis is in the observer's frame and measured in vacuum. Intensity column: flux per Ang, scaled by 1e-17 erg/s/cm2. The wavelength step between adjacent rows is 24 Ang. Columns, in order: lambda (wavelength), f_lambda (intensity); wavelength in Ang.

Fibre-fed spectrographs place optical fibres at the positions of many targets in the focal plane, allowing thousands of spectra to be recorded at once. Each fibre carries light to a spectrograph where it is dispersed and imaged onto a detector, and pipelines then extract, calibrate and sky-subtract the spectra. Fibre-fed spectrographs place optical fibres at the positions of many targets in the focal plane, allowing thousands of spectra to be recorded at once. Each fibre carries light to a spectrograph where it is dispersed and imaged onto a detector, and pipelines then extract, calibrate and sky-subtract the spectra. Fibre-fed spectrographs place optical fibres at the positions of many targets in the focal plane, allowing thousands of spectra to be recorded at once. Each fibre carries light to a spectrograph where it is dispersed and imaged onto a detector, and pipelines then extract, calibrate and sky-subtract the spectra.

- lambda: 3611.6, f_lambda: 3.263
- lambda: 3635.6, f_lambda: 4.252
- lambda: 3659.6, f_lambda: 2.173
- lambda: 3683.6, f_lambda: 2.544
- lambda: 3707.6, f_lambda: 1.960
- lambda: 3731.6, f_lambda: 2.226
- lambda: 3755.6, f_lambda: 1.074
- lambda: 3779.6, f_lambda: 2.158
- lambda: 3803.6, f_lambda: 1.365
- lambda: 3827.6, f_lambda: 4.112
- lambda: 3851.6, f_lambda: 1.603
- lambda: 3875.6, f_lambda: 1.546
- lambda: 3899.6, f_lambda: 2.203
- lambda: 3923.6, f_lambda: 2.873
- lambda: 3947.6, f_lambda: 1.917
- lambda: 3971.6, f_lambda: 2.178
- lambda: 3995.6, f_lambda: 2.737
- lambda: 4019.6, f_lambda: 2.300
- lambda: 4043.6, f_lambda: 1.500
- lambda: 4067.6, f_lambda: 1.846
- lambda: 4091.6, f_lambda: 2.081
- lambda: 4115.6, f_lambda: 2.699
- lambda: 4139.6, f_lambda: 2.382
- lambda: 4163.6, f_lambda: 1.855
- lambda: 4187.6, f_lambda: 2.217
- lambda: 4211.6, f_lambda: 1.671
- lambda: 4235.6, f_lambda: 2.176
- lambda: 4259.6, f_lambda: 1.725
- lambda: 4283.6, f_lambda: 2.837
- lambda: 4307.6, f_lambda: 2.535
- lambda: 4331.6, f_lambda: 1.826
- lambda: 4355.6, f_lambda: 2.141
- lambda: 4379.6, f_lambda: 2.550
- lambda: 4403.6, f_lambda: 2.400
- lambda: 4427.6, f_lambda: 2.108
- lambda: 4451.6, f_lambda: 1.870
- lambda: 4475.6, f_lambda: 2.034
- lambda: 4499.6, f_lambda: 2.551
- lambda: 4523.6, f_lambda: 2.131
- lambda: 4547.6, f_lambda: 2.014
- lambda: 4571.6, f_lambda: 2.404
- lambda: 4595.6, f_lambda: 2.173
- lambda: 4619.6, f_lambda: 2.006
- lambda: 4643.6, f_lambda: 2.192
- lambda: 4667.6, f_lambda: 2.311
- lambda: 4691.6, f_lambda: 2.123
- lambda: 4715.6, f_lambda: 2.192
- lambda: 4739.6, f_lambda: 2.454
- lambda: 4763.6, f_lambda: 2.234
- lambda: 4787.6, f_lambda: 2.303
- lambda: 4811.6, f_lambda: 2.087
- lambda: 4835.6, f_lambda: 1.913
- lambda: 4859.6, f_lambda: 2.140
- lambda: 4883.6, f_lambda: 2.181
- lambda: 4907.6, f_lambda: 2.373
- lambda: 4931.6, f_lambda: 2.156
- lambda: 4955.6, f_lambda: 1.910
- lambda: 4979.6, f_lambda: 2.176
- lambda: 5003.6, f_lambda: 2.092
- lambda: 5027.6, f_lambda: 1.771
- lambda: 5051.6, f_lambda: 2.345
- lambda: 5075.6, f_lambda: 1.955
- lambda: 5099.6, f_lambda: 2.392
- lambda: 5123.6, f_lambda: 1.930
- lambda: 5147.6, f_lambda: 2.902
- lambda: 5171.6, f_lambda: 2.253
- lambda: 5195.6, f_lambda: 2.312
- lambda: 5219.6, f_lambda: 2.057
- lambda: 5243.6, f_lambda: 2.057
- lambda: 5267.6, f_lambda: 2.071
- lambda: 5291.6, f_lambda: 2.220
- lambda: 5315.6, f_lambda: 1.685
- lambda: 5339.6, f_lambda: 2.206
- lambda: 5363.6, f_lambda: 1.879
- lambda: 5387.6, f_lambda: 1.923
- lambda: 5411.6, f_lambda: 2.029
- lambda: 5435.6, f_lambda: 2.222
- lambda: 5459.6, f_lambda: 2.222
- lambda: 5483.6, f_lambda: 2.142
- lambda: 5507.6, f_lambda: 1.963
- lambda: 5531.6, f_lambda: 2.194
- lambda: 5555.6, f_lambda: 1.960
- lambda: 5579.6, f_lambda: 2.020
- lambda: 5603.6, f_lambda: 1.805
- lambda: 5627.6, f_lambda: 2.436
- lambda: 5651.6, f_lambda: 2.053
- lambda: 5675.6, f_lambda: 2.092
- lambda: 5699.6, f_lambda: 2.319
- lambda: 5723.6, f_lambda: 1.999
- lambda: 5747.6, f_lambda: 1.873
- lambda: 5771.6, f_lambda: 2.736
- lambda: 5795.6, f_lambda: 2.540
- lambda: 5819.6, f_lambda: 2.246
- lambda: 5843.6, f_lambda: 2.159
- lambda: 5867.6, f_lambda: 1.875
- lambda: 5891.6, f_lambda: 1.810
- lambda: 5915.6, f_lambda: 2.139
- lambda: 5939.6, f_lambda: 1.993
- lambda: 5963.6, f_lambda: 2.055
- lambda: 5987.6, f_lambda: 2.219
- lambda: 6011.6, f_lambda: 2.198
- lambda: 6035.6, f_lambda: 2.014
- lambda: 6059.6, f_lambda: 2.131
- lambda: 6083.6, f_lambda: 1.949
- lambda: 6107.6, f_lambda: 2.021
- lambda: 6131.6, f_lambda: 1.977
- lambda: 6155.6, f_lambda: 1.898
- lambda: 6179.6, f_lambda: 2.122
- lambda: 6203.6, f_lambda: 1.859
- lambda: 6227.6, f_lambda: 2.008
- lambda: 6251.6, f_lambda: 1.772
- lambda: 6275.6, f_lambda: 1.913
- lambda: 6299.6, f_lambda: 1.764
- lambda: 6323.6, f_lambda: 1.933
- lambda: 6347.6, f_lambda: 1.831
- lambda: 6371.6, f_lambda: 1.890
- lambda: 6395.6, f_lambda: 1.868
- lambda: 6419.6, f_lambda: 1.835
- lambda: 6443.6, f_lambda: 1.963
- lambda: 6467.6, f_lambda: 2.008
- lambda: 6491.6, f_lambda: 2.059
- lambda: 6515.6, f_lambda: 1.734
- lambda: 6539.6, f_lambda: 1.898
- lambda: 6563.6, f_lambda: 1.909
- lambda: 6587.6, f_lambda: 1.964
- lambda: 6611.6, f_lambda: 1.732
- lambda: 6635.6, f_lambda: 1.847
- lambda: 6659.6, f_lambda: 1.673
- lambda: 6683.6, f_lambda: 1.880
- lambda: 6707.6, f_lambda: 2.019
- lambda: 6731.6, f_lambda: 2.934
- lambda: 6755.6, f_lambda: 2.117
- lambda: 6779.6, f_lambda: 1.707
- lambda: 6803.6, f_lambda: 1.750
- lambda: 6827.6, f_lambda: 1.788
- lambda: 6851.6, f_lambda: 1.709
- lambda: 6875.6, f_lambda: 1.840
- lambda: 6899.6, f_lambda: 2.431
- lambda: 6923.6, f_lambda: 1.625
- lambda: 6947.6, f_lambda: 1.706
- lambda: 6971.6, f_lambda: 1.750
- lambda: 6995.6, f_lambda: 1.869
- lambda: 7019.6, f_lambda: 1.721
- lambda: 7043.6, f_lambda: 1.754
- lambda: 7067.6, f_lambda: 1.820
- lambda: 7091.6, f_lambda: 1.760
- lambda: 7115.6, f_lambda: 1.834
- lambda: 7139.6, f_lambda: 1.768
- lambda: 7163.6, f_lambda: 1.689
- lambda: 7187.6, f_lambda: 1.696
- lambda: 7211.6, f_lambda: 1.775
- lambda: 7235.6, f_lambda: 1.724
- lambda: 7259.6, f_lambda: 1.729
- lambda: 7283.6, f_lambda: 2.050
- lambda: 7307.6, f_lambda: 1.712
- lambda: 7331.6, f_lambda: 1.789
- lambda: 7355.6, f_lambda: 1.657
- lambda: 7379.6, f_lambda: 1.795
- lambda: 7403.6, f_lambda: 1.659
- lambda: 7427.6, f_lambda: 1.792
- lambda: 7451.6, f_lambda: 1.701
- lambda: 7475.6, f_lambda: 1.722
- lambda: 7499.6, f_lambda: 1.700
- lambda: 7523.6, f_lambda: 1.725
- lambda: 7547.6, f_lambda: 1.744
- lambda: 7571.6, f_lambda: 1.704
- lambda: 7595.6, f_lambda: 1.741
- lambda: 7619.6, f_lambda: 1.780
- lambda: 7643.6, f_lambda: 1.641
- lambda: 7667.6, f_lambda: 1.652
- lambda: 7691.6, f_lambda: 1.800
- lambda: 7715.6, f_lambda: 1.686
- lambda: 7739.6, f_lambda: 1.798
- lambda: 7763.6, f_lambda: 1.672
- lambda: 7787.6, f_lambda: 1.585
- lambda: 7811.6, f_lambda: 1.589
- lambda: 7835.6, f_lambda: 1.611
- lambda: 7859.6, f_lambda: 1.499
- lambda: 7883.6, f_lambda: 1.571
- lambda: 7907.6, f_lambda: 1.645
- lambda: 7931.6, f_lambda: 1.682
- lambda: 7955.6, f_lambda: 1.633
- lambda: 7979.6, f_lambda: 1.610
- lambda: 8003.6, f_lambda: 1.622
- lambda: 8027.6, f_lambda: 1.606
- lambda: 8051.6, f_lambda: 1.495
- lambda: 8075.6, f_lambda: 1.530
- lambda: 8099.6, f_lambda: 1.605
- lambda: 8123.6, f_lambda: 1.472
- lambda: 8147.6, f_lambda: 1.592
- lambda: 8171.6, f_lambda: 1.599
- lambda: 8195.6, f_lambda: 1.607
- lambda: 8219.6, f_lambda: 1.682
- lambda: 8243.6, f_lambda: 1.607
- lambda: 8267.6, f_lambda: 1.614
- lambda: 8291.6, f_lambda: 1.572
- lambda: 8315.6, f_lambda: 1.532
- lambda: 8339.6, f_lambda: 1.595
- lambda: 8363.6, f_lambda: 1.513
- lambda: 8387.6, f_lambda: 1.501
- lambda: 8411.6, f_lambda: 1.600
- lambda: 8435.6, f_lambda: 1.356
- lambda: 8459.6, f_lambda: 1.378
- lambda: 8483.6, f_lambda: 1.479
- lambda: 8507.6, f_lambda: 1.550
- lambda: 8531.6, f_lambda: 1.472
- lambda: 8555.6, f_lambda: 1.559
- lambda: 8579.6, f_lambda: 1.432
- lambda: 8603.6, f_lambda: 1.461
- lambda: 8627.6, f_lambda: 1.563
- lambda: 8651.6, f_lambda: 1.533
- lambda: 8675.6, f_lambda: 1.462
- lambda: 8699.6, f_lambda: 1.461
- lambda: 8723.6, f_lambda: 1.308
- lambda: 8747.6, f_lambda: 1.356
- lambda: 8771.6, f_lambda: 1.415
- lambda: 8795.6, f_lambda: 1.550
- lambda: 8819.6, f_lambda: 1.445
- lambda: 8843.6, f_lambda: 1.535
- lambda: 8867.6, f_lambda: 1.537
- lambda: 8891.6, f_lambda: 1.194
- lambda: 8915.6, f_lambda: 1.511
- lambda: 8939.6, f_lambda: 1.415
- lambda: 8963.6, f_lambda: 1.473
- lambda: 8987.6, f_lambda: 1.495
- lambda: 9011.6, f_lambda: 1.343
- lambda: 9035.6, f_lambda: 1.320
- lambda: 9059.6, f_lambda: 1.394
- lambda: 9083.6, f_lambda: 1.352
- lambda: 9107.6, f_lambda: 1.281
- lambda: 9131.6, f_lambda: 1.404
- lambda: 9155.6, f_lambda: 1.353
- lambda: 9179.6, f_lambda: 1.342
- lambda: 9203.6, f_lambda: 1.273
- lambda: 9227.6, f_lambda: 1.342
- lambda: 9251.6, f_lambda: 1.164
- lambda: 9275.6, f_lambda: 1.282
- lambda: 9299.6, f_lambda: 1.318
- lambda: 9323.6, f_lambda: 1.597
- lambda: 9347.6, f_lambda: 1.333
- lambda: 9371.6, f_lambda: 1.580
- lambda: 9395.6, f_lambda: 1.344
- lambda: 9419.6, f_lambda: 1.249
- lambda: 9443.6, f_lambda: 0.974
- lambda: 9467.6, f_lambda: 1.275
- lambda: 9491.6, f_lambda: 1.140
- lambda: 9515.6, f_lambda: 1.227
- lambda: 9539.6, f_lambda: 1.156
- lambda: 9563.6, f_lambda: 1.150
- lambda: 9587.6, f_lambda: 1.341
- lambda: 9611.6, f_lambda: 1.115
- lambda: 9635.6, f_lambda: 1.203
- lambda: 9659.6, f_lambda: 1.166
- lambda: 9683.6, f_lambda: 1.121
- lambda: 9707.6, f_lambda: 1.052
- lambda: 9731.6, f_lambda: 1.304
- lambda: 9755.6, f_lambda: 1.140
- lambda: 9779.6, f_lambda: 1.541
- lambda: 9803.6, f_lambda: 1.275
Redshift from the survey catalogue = 0.026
